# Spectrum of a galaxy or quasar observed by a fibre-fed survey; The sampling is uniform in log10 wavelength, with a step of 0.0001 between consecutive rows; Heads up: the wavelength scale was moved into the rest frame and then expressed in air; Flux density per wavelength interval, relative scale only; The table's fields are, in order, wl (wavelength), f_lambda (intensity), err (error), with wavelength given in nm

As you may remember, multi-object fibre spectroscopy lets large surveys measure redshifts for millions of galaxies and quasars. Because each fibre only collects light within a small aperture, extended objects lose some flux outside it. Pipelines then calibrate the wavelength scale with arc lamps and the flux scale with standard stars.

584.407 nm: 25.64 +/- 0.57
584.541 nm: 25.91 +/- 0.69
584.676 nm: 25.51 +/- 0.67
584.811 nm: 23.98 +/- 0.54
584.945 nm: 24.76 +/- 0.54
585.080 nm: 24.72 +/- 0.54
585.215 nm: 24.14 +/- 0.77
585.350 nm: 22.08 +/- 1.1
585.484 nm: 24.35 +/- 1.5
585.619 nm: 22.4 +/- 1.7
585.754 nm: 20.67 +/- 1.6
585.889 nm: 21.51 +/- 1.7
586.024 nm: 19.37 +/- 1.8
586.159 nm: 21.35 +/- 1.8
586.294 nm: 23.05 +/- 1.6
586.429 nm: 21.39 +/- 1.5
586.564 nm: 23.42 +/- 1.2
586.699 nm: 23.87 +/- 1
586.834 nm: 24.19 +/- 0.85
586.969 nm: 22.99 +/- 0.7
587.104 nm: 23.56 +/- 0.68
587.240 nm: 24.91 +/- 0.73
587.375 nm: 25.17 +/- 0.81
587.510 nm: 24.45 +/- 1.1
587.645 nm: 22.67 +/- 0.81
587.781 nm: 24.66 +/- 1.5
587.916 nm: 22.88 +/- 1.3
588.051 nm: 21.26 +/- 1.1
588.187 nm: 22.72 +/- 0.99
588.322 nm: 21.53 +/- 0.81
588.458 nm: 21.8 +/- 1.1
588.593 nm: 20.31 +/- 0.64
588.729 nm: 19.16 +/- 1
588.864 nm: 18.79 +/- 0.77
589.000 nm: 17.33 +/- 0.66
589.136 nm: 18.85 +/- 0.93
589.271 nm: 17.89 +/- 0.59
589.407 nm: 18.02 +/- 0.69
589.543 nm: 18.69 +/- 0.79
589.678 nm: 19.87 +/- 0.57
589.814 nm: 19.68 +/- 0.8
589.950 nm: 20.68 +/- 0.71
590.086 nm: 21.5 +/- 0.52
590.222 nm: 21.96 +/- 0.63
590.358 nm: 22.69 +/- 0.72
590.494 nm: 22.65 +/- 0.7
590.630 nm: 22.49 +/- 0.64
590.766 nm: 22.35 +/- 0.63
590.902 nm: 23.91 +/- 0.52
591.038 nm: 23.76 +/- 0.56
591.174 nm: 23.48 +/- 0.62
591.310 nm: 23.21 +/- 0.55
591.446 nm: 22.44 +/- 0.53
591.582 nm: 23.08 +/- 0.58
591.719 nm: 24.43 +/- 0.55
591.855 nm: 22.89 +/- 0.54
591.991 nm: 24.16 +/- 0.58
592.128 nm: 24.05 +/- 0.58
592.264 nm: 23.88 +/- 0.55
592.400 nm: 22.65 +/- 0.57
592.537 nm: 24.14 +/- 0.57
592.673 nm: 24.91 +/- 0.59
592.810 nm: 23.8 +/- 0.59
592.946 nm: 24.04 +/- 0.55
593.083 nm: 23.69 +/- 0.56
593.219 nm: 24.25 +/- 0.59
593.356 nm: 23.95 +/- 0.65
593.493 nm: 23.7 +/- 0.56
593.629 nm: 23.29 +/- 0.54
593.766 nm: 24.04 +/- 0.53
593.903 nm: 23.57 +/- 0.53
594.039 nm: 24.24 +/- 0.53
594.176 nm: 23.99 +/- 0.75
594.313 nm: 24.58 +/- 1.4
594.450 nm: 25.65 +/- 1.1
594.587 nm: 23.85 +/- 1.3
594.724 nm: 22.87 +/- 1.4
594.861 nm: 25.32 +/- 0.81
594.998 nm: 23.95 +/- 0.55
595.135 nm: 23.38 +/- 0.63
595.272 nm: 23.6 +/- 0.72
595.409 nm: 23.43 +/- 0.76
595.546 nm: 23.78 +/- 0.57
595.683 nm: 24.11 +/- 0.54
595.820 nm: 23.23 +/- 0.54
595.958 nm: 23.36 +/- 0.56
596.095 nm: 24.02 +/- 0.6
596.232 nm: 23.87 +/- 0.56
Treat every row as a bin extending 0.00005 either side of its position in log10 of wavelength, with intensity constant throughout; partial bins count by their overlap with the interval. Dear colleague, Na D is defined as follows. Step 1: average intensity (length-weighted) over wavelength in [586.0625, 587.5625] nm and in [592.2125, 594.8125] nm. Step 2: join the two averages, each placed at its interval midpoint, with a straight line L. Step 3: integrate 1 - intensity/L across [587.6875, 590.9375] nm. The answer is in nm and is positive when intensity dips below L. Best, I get 0.37 nm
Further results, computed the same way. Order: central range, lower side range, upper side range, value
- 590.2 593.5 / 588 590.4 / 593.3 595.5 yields -0.212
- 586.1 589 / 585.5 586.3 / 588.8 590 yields -0.320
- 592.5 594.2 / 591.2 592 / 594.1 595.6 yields -0.019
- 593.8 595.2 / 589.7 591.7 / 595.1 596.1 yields -0.049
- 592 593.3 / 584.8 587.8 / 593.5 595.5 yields -0.008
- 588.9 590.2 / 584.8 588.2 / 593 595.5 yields 0.232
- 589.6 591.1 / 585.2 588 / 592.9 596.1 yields 0.096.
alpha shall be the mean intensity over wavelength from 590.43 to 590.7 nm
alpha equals 22.6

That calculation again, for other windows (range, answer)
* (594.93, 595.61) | 23.6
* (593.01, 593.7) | 23.8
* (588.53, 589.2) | 18.9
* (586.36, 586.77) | 22.9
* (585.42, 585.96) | 22.2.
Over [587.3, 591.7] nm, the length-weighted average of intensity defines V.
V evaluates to 21.6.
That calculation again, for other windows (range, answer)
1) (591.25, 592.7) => 23.6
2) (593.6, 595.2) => 24.1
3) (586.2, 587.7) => 23.6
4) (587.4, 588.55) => 22.8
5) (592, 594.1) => 23.9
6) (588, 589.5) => 19.7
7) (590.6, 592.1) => 23.3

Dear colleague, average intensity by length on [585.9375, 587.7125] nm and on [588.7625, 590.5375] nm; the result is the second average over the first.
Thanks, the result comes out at 0.9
